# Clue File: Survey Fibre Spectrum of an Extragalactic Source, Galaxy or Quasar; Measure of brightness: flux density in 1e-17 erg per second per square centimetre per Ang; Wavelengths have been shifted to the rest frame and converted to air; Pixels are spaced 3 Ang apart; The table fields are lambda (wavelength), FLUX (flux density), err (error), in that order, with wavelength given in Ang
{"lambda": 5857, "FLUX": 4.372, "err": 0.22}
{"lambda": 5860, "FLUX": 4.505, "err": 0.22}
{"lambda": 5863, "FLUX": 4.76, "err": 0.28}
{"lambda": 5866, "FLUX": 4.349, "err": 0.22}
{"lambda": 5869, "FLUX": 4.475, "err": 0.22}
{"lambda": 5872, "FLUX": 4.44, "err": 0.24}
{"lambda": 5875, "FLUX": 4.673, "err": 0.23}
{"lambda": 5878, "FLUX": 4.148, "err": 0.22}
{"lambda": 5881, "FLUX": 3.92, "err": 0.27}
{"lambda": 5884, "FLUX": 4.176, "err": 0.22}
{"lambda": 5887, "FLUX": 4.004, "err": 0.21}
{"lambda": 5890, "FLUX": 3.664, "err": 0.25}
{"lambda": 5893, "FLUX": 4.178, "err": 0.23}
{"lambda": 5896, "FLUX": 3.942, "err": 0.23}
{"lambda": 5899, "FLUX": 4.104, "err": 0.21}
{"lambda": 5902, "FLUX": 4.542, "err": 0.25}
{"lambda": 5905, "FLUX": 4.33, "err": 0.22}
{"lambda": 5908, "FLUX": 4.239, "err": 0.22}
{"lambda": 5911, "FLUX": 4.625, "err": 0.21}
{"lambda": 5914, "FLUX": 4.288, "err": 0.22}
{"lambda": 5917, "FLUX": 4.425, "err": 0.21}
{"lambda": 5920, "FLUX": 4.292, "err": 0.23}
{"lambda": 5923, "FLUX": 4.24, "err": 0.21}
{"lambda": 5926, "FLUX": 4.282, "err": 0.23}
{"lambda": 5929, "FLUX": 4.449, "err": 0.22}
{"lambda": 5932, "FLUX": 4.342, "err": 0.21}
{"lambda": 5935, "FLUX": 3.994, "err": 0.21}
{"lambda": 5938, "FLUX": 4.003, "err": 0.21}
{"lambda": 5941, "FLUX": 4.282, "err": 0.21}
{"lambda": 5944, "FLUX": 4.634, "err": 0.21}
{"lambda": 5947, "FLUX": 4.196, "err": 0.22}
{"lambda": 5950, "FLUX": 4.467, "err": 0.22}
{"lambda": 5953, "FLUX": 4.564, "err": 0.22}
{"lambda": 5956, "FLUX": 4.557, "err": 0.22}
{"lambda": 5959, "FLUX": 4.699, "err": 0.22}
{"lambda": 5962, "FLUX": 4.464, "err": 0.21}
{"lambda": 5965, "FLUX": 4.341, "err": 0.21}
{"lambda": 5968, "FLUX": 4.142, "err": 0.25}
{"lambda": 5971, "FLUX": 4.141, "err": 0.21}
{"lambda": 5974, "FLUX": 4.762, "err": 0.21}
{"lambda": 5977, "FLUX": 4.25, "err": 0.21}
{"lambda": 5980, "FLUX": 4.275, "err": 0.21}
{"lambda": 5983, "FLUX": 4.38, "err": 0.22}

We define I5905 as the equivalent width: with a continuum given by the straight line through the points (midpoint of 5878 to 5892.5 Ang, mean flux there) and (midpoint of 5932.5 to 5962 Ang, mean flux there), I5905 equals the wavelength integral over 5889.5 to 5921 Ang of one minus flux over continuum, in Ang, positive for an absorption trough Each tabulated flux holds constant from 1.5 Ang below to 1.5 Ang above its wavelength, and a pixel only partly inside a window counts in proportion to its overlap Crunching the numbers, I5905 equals -1.13 Ang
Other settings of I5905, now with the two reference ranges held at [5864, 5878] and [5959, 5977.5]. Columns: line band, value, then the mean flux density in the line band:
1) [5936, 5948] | 0.4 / 4.27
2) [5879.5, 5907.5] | 2.1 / 4.1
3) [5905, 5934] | 0.5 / 4.35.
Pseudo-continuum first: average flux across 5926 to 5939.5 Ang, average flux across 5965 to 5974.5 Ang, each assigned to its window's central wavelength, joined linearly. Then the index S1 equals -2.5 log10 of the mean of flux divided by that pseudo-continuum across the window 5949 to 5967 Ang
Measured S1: -0.06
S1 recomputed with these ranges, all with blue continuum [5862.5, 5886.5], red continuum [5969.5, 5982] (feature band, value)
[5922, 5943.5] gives 0.03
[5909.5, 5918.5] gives -0.03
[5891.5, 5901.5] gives 0.06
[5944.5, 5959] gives -0.03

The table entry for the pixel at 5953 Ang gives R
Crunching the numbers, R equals 4.564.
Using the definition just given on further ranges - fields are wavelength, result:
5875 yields 4.673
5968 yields 4.142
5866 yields 4.349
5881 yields 3.92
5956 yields 4.557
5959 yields 4.699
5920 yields 4.292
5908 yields 4.239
